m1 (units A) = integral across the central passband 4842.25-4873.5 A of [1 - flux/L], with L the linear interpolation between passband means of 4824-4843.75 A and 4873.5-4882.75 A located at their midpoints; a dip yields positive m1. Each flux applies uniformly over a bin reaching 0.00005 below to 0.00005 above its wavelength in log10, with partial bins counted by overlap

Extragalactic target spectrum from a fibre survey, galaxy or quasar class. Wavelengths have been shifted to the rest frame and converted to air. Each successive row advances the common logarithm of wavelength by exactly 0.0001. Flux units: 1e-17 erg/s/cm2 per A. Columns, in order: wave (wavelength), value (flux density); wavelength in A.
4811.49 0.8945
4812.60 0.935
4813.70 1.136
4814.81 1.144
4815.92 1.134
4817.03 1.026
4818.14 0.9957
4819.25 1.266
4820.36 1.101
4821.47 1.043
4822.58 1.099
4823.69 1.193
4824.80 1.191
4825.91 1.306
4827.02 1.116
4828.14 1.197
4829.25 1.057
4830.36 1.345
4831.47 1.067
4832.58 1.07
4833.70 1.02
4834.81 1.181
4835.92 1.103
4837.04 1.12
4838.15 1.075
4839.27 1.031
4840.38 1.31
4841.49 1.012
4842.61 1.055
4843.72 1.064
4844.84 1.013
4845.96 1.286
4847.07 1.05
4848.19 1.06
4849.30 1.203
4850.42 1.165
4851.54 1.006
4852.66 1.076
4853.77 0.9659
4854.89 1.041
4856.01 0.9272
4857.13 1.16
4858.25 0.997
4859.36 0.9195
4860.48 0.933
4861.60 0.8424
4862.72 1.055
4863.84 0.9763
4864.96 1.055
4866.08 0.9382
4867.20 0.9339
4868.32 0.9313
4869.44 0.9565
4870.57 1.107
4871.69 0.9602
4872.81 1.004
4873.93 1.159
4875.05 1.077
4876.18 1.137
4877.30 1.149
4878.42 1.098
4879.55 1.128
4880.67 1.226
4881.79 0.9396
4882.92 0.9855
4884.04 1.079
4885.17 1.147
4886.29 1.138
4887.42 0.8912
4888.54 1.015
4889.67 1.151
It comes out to 2.6 A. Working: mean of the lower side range 1.13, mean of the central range 1.02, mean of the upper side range 1.11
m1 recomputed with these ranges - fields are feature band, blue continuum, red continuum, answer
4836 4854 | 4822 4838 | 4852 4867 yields -0.5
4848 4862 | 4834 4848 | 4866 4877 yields 0.6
